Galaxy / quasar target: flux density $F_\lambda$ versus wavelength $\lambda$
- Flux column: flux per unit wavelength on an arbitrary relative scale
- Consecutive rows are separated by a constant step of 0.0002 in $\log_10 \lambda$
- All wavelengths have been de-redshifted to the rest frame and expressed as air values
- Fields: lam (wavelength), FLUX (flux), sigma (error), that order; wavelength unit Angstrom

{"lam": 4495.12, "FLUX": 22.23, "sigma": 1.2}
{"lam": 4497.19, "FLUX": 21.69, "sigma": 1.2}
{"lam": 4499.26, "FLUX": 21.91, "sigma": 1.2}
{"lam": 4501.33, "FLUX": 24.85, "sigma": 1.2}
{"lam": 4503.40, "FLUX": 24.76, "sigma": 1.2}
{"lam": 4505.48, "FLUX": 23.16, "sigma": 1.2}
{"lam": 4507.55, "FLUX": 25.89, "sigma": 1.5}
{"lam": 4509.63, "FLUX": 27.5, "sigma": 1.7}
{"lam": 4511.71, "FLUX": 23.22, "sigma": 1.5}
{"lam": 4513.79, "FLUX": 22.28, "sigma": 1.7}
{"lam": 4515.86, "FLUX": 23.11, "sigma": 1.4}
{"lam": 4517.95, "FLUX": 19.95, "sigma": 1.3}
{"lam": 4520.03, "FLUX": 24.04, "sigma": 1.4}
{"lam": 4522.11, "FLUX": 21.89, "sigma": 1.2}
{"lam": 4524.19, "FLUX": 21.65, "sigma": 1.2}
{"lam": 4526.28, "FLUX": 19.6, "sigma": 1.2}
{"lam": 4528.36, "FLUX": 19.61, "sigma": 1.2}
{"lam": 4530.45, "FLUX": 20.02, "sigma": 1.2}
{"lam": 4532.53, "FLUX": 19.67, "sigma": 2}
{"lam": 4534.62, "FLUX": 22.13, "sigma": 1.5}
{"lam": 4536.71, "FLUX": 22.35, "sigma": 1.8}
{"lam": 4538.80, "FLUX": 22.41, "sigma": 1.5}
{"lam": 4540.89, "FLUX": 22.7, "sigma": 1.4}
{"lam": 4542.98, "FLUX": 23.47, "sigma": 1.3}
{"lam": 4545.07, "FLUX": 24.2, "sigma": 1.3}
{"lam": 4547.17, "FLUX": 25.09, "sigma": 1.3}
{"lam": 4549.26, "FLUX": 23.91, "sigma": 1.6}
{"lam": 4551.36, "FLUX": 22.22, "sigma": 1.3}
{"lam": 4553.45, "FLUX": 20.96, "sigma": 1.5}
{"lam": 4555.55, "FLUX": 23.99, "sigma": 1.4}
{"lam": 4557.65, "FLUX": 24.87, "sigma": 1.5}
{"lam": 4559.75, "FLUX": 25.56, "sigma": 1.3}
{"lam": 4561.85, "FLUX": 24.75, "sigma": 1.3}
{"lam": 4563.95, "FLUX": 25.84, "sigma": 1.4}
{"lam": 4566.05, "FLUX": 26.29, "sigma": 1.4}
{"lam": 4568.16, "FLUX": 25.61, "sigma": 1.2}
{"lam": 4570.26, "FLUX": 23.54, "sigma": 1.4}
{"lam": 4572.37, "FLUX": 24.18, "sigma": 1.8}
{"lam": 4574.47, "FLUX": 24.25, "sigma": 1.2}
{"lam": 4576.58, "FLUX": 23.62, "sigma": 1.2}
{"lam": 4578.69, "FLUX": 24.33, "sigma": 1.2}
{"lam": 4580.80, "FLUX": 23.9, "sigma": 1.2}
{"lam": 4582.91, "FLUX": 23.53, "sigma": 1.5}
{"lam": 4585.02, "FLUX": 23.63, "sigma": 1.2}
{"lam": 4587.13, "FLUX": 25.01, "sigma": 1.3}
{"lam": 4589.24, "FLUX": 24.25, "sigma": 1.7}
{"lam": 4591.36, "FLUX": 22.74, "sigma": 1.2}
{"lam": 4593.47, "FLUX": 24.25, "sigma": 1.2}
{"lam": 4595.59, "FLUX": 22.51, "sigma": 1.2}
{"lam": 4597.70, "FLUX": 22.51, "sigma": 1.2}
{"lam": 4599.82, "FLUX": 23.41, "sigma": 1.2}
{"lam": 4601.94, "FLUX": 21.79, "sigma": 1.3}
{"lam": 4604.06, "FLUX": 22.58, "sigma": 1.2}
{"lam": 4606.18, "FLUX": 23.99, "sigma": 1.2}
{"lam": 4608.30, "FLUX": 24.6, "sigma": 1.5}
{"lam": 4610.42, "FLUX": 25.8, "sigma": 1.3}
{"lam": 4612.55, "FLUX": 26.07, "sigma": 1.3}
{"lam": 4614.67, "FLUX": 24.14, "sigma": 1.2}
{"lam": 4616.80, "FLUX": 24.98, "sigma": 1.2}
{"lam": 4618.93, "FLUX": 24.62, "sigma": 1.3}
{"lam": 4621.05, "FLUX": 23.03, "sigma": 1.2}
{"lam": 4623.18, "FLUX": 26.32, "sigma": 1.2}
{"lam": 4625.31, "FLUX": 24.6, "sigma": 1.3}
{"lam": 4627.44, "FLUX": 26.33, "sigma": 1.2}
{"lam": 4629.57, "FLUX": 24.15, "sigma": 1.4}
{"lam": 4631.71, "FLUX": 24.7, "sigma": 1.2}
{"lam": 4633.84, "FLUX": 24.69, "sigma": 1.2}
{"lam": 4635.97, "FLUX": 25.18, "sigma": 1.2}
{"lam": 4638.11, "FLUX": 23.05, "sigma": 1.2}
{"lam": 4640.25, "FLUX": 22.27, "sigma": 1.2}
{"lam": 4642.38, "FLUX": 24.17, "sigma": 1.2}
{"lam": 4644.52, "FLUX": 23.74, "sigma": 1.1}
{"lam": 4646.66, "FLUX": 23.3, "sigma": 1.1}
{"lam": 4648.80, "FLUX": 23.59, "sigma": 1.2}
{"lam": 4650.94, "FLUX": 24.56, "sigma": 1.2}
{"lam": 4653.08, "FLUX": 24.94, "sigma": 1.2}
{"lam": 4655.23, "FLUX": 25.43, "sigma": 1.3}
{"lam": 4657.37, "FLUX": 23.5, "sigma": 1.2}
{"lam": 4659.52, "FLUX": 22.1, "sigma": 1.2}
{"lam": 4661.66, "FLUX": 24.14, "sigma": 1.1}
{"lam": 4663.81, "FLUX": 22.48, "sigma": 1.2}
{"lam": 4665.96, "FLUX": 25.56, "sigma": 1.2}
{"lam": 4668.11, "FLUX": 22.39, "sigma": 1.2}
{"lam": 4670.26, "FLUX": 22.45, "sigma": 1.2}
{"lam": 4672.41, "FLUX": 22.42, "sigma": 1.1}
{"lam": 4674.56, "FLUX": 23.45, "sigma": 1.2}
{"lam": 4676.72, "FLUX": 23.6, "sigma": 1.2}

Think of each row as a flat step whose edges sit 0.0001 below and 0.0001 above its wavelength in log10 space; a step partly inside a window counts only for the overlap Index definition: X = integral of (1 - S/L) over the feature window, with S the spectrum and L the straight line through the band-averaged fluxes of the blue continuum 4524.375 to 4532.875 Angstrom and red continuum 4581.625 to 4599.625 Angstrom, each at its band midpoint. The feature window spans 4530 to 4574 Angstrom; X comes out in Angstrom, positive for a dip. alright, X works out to -4.67 Angstrom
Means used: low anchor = 19.9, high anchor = 23.6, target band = 23.6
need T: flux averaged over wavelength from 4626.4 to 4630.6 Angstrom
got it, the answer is 25.3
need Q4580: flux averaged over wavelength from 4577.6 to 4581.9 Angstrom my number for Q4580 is 24.1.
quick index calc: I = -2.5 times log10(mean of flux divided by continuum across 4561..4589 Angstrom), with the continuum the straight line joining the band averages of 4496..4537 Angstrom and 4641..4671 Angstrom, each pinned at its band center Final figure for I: -0.07 mag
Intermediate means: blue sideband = 22.5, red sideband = 23.7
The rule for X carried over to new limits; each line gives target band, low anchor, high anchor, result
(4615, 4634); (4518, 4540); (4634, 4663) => -1.2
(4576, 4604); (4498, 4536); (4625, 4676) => -0.3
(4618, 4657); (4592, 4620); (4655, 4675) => -1.2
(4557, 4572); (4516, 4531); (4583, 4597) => -1.6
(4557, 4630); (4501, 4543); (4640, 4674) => -3.9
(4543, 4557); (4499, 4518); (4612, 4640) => 0.4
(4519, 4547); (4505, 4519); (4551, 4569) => 2.4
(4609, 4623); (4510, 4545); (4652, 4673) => -1.1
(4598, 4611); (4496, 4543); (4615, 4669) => 0.1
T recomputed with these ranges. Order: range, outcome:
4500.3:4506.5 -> 24.3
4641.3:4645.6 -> 24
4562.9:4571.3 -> 25.3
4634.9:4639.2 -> 24.1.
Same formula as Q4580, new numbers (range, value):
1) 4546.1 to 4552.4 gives 23.7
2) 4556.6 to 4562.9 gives 25.1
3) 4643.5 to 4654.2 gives 24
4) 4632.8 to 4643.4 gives 23.9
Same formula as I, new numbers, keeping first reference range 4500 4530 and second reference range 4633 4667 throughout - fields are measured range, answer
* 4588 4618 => -0.01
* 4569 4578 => -0.03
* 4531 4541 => 0.07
